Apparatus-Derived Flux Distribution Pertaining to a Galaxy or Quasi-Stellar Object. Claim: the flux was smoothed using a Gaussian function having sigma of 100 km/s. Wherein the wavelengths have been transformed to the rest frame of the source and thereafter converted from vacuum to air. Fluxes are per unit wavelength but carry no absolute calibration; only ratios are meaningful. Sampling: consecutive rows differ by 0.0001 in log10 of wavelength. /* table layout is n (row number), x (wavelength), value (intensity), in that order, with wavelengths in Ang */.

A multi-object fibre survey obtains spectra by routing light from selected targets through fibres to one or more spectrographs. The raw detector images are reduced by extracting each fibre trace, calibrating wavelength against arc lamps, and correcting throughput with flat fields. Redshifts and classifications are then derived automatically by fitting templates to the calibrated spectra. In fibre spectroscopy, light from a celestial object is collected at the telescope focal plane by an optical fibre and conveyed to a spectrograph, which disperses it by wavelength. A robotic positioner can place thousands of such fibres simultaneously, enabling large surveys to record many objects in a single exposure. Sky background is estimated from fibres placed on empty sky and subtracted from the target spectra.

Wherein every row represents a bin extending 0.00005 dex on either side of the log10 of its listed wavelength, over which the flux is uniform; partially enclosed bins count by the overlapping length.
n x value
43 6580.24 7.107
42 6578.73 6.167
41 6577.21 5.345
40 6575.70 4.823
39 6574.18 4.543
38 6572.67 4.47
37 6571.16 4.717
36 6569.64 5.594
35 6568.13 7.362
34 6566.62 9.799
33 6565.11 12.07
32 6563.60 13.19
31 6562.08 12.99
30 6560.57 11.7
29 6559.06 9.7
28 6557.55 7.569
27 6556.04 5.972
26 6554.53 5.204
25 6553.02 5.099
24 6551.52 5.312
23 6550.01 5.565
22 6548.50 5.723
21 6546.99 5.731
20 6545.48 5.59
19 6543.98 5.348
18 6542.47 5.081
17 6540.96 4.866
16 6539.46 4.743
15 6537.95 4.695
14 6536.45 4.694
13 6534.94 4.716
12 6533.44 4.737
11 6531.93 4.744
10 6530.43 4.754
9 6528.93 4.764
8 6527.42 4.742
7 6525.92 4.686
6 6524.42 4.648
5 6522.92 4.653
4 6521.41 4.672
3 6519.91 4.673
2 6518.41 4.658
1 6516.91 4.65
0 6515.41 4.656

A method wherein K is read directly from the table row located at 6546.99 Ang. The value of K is 5.731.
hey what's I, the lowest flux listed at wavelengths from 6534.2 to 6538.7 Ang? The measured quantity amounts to 4.694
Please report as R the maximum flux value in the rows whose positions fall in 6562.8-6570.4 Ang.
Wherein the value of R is 13.19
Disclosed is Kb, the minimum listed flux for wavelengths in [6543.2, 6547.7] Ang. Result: 5.348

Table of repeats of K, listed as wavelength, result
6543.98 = 5.348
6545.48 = 5.59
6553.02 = 5.099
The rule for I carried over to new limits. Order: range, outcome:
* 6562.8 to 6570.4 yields 5.594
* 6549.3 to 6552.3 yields 5.312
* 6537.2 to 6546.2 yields 4.695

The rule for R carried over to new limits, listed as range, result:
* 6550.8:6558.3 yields 7.569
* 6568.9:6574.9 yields 5.594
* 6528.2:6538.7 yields 4.764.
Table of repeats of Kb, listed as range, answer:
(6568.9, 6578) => 4.47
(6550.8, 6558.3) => 5.099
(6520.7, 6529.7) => 4.648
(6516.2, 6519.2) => 4.65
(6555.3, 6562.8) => 5.972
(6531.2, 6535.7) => 4.716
